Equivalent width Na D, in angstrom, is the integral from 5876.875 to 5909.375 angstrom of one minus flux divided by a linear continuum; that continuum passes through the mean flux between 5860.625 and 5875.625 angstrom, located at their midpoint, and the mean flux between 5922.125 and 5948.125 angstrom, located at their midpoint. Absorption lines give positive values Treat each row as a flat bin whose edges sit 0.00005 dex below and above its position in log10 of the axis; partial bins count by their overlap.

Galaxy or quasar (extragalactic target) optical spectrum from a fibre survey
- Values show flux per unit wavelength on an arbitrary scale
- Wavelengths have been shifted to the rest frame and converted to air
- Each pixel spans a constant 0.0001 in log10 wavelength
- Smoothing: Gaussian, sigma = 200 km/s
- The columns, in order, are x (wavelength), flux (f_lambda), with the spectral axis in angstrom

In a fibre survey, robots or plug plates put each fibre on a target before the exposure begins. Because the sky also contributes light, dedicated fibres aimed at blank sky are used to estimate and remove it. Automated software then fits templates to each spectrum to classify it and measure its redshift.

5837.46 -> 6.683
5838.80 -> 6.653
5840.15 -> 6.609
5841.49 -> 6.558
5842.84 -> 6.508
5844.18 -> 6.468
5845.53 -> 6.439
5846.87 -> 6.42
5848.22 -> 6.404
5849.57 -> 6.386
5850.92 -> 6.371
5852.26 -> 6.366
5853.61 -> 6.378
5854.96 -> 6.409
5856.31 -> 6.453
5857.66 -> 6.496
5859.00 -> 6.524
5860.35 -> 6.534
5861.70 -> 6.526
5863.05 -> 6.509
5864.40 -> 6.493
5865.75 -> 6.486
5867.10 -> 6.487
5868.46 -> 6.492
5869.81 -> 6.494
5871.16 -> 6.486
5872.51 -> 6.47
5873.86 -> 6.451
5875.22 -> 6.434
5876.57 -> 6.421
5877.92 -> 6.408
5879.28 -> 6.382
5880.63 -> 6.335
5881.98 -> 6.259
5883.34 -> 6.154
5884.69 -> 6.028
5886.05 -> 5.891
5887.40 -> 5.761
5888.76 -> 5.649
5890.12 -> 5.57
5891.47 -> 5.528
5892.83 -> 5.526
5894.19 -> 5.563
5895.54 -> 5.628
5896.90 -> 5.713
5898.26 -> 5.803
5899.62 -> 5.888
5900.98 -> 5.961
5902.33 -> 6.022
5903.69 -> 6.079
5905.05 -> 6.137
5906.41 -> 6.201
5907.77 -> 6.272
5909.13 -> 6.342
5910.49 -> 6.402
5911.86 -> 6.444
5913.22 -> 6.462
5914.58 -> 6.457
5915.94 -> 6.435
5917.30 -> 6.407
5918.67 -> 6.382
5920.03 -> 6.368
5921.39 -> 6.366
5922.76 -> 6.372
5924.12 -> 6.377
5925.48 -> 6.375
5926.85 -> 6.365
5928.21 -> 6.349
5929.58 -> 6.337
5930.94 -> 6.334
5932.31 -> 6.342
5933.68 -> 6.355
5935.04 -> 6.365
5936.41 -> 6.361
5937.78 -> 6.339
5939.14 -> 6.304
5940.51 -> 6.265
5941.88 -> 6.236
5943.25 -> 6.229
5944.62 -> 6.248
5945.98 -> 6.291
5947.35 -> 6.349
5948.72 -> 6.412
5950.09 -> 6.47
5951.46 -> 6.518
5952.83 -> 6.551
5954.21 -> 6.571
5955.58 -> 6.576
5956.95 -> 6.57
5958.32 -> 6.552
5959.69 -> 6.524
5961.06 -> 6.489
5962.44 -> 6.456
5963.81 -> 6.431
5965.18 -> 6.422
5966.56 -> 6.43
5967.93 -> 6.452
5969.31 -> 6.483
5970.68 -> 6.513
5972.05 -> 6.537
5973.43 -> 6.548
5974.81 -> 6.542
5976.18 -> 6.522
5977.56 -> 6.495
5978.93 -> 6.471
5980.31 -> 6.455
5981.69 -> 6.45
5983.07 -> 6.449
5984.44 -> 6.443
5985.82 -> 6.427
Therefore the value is 2.3 angstrom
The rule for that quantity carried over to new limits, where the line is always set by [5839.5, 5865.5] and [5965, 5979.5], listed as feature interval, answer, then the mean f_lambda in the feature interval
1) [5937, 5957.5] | 0.30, 6.39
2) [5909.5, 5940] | 0.51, 6.38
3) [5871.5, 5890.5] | 0.88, 6.17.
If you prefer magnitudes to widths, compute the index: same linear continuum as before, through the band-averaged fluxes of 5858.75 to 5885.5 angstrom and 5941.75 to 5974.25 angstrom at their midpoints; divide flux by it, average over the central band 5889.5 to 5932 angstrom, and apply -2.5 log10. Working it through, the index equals 0.05 mag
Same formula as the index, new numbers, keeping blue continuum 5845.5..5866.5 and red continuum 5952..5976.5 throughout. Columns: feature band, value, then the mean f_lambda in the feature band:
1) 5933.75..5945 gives 0.03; 6.3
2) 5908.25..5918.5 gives 0.01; 6.41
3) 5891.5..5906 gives 0.11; 5.83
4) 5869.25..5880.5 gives 0.00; 6.44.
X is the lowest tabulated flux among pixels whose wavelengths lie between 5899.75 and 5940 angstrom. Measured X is 5.961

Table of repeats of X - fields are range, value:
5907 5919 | 6.272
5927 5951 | 6.229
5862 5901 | 5.526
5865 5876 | 6.434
